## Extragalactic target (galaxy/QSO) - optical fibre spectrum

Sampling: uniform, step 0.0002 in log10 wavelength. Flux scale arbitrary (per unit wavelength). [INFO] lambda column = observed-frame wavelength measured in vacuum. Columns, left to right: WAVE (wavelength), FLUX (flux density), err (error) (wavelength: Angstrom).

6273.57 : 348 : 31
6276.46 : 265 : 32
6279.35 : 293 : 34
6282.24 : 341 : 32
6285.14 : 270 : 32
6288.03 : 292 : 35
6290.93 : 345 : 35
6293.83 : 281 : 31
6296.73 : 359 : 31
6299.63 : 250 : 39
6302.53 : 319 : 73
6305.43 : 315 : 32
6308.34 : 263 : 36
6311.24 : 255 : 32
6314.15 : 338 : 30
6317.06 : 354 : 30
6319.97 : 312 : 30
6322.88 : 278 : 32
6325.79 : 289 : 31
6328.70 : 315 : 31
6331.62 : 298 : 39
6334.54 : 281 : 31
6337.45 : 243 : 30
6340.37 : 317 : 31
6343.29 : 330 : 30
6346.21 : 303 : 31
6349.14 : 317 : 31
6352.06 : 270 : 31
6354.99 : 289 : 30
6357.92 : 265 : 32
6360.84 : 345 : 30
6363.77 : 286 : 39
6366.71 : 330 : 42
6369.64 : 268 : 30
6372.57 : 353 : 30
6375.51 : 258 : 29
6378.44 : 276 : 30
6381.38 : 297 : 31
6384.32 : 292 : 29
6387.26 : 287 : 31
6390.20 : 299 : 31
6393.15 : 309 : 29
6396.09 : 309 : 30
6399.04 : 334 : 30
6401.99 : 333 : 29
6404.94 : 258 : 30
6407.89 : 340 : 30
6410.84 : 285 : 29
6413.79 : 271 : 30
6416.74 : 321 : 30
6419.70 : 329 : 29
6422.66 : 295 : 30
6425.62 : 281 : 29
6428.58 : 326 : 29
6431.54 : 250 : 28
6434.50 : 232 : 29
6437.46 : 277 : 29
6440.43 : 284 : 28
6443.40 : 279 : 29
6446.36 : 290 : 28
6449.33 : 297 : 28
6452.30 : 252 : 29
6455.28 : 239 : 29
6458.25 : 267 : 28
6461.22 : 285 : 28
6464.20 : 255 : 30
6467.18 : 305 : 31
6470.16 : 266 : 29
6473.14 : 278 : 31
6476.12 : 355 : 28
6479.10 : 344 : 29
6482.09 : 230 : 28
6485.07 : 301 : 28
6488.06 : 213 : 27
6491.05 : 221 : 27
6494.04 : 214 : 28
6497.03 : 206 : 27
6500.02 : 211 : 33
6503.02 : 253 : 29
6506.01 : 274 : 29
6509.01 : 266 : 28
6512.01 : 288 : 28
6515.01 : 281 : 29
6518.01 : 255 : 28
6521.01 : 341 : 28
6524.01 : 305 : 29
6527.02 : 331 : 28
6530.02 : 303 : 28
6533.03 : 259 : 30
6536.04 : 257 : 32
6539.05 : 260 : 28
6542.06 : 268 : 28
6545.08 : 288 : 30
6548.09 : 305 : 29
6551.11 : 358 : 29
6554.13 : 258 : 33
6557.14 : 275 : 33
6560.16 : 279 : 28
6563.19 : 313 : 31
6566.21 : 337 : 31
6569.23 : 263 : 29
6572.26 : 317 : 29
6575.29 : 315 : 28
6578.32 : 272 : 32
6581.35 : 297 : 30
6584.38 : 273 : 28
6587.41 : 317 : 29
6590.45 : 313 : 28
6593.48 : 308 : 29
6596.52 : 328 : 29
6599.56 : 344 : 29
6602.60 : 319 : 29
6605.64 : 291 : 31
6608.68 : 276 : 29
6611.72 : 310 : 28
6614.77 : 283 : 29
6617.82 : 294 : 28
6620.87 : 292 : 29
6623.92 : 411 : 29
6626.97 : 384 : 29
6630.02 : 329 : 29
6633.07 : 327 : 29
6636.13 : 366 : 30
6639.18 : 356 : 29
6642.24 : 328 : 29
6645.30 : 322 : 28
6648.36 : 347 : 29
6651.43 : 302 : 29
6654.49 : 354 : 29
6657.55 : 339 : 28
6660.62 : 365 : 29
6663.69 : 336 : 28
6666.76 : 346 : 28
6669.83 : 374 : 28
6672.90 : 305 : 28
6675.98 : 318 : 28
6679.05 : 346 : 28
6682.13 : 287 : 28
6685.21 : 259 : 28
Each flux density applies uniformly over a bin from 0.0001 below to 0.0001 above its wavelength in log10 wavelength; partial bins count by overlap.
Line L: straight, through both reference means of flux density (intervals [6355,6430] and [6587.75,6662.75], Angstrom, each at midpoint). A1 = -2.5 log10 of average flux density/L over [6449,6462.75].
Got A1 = 0.16 mag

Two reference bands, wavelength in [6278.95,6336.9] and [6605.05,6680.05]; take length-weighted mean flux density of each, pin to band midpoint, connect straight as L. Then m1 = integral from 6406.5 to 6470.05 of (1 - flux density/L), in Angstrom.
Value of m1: 6.13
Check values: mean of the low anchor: 302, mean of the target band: 283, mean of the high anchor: 333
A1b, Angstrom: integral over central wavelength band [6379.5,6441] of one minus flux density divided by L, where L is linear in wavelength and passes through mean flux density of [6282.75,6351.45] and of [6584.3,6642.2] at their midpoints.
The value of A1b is 2.5 Angstrom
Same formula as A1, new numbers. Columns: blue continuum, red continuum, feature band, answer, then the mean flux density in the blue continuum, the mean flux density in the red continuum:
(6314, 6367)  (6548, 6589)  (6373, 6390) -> 0.05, 302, 298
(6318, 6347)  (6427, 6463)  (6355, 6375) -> -0.05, 298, 273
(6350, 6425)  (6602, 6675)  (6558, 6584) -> 0.09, 300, 332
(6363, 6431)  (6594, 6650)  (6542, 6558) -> 0.09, 301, 328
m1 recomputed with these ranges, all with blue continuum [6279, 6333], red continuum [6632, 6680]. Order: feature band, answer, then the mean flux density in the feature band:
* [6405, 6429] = 1.0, 302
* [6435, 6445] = 1.3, 276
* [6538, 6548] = 1.5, 277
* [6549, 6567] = 1.5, 302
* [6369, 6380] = 0.7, 290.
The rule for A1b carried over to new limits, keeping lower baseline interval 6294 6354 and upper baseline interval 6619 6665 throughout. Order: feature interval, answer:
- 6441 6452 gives 1.12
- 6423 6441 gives 2.22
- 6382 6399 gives 0.38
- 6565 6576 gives 0.89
